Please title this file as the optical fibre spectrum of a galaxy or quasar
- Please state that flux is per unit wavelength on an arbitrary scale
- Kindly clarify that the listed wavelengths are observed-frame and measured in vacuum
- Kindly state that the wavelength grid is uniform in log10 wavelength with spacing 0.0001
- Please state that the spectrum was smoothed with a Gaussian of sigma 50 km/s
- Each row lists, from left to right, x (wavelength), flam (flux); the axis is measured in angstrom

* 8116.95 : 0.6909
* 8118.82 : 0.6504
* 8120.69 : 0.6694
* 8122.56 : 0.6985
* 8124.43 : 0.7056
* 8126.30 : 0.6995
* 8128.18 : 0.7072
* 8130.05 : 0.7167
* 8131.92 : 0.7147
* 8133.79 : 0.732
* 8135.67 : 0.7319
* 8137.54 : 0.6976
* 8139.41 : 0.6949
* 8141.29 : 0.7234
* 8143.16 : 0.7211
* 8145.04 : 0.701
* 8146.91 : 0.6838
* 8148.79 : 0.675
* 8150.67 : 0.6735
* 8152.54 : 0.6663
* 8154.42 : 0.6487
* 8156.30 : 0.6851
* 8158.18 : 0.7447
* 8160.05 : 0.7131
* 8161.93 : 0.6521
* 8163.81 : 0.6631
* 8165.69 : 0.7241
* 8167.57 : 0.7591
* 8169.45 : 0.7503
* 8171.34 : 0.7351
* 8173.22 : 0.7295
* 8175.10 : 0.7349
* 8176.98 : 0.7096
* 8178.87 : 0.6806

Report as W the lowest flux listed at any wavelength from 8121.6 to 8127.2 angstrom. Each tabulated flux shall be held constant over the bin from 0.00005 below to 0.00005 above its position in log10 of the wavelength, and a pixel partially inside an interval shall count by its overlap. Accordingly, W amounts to 0.6985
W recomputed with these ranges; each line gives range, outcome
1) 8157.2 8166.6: 0.6521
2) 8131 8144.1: 0.6949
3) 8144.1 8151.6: 0.6735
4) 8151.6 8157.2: 0.6487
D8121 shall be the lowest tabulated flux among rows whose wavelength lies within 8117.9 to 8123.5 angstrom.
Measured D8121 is 0.6504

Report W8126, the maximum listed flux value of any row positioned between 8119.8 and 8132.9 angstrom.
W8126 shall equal 0.7167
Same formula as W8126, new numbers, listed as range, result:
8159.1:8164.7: 0.7131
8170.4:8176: 0.7351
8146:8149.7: 0.6838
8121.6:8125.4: 0.7056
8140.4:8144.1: 0.7234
